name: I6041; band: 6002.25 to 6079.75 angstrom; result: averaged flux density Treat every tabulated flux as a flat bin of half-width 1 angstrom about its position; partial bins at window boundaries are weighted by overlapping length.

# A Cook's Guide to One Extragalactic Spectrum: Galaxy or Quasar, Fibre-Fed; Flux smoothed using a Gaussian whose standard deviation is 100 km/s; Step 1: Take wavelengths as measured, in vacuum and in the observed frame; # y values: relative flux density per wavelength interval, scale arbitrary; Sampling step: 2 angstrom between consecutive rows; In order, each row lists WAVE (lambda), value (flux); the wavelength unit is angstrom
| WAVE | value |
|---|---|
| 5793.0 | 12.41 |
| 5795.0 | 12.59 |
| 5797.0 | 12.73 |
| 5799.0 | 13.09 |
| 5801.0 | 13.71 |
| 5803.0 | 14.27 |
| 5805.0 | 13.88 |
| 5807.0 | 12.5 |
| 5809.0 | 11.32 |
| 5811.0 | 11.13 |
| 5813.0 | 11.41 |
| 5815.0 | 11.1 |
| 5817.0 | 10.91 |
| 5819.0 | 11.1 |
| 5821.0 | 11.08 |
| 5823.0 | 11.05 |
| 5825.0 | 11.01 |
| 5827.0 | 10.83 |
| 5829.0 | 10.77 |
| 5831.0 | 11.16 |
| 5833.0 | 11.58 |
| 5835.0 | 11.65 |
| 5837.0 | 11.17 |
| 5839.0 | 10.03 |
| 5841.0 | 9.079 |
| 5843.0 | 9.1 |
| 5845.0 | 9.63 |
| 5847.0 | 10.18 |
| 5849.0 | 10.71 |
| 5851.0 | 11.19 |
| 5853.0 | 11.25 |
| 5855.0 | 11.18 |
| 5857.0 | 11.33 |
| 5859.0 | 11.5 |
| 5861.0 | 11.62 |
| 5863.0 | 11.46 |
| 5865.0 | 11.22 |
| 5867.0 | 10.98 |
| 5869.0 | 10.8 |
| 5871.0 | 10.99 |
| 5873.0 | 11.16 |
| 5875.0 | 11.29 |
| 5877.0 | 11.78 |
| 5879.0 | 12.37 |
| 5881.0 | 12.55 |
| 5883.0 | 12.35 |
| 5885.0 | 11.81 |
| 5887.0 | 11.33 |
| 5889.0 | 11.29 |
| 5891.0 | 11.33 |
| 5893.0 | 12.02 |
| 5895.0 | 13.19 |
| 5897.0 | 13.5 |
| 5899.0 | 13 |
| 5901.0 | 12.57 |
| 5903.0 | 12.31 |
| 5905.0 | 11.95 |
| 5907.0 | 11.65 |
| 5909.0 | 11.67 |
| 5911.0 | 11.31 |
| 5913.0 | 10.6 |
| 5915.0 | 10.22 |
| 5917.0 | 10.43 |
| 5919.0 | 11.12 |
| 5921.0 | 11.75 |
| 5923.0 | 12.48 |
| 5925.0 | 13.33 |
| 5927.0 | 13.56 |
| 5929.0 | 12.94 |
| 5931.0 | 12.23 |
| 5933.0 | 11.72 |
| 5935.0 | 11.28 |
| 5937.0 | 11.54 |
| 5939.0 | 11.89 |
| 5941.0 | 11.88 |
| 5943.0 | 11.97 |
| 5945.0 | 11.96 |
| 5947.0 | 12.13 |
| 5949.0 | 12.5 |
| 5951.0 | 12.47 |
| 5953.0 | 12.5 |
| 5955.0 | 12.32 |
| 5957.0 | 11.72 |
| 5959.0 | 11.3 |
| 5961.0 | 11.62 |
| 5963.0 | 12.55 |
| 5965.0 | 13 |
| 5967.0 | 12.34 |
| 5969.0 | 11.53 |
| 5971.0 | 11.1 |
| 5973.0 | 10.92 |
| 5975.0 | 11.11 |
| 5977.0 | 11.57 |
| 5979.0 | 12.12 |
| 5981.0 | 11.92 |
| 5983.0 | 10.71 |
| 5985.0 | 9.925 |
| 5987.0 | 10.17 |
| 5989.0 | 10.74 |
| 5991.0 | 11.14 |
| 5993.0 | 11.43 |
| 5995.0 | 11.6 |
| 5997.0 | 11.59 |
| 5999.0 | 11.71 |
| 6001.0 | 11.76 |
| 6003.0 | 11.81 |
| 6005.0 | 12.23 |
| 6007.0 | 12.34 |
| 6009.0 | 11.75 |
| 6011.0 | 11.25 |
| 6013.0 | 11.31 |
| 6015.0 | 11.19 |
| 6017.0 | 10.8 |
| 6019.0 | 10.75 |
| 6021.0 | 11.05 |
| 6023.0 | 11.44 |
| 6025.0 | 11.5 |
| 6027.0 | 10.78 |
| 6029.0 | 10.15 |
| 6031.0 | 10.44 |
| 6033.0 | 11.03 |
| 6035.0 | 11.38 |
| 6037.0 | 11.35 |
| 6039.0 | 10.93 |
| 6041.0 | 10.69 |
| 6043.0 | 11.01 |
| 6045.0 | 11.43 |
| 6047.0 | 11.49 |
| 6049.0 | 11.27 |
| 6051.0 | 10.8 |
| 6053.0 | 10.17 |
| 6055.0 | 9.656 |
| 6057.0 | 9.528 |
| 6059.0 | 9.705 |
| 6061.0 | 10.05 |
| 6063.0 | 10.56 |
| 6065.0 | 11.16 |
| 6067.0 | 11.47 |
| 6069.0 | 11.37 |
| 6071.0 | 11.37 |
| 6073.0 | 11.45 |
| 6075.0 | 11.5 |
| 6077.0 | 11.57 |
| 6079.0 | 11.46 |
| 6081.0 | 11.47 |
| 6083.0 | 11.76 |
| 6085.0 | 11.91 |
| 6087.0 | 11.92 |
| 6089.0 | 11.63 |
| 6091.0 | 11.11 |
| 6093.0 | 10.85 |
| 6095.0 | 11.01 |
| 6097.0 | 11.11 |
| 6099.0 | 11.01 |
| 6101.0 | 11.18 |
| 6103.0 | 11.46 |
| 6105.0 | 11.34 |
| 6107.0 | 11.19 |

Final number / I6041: 11.1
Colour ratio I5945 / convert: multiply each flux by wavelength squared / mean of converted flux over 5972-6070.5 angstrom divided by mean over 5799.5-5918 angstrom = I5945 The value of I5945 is 1.0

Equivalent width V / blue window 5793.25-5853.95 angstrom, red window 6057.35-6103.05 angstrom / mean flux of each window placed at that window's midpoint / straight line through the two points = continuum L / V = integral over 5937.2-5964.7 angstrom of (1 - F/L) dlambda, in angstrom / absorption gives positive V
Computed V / -1.9 angstrom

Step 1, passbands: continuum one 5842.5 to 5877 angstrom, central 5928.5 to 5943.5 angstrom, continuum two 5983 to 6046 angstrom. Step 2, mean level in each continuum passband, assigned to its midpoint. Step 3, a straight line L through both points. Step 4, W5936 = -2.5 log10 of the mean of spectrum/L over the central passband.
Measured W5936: -0.08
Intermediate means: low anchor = 11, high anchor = 11.2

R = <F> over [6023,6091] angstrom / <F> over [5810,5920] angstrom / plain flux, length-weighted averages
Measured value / 0.98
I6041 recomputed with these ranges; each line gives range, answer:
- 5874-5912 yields 12.1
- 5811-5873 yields 10.9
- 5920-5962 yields 12.1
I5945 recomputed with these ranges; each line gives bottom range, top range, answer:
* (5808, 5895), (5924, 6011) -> 1.10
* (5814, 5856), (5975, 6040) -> 1.11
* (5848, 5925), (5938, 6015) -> 1.03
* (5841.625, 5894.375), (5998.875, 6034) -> 1.05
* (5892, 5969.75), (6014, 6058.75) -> 0.93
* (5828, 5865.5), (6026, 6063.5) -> 1.05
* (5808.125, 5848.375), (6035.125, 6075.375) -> 1.09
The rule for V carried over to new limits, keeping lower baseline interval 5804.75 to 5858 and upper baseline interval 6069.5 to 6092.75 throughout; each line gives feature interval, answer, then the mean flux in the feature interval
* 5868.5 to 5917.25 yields -2.9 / 11.8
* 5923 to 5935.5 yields -1.5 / 12.6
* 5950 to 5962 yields -0.8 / 12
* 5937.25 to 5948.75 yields -0.8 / 12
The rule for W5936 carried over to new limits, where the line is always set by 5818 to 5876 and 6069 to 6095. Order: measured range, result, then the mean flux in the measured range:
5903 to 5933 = -0.07 mag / 11.8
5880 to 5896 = -0.09 mag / 12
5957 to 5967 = -0.09 mag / 12.1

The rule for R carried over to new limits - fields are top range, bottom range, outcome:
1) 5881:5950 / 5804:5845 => 1.08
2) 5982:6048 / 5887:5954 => 0.93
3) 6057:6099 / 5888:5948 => 0.93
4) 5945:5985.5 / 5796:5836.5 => 1.00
